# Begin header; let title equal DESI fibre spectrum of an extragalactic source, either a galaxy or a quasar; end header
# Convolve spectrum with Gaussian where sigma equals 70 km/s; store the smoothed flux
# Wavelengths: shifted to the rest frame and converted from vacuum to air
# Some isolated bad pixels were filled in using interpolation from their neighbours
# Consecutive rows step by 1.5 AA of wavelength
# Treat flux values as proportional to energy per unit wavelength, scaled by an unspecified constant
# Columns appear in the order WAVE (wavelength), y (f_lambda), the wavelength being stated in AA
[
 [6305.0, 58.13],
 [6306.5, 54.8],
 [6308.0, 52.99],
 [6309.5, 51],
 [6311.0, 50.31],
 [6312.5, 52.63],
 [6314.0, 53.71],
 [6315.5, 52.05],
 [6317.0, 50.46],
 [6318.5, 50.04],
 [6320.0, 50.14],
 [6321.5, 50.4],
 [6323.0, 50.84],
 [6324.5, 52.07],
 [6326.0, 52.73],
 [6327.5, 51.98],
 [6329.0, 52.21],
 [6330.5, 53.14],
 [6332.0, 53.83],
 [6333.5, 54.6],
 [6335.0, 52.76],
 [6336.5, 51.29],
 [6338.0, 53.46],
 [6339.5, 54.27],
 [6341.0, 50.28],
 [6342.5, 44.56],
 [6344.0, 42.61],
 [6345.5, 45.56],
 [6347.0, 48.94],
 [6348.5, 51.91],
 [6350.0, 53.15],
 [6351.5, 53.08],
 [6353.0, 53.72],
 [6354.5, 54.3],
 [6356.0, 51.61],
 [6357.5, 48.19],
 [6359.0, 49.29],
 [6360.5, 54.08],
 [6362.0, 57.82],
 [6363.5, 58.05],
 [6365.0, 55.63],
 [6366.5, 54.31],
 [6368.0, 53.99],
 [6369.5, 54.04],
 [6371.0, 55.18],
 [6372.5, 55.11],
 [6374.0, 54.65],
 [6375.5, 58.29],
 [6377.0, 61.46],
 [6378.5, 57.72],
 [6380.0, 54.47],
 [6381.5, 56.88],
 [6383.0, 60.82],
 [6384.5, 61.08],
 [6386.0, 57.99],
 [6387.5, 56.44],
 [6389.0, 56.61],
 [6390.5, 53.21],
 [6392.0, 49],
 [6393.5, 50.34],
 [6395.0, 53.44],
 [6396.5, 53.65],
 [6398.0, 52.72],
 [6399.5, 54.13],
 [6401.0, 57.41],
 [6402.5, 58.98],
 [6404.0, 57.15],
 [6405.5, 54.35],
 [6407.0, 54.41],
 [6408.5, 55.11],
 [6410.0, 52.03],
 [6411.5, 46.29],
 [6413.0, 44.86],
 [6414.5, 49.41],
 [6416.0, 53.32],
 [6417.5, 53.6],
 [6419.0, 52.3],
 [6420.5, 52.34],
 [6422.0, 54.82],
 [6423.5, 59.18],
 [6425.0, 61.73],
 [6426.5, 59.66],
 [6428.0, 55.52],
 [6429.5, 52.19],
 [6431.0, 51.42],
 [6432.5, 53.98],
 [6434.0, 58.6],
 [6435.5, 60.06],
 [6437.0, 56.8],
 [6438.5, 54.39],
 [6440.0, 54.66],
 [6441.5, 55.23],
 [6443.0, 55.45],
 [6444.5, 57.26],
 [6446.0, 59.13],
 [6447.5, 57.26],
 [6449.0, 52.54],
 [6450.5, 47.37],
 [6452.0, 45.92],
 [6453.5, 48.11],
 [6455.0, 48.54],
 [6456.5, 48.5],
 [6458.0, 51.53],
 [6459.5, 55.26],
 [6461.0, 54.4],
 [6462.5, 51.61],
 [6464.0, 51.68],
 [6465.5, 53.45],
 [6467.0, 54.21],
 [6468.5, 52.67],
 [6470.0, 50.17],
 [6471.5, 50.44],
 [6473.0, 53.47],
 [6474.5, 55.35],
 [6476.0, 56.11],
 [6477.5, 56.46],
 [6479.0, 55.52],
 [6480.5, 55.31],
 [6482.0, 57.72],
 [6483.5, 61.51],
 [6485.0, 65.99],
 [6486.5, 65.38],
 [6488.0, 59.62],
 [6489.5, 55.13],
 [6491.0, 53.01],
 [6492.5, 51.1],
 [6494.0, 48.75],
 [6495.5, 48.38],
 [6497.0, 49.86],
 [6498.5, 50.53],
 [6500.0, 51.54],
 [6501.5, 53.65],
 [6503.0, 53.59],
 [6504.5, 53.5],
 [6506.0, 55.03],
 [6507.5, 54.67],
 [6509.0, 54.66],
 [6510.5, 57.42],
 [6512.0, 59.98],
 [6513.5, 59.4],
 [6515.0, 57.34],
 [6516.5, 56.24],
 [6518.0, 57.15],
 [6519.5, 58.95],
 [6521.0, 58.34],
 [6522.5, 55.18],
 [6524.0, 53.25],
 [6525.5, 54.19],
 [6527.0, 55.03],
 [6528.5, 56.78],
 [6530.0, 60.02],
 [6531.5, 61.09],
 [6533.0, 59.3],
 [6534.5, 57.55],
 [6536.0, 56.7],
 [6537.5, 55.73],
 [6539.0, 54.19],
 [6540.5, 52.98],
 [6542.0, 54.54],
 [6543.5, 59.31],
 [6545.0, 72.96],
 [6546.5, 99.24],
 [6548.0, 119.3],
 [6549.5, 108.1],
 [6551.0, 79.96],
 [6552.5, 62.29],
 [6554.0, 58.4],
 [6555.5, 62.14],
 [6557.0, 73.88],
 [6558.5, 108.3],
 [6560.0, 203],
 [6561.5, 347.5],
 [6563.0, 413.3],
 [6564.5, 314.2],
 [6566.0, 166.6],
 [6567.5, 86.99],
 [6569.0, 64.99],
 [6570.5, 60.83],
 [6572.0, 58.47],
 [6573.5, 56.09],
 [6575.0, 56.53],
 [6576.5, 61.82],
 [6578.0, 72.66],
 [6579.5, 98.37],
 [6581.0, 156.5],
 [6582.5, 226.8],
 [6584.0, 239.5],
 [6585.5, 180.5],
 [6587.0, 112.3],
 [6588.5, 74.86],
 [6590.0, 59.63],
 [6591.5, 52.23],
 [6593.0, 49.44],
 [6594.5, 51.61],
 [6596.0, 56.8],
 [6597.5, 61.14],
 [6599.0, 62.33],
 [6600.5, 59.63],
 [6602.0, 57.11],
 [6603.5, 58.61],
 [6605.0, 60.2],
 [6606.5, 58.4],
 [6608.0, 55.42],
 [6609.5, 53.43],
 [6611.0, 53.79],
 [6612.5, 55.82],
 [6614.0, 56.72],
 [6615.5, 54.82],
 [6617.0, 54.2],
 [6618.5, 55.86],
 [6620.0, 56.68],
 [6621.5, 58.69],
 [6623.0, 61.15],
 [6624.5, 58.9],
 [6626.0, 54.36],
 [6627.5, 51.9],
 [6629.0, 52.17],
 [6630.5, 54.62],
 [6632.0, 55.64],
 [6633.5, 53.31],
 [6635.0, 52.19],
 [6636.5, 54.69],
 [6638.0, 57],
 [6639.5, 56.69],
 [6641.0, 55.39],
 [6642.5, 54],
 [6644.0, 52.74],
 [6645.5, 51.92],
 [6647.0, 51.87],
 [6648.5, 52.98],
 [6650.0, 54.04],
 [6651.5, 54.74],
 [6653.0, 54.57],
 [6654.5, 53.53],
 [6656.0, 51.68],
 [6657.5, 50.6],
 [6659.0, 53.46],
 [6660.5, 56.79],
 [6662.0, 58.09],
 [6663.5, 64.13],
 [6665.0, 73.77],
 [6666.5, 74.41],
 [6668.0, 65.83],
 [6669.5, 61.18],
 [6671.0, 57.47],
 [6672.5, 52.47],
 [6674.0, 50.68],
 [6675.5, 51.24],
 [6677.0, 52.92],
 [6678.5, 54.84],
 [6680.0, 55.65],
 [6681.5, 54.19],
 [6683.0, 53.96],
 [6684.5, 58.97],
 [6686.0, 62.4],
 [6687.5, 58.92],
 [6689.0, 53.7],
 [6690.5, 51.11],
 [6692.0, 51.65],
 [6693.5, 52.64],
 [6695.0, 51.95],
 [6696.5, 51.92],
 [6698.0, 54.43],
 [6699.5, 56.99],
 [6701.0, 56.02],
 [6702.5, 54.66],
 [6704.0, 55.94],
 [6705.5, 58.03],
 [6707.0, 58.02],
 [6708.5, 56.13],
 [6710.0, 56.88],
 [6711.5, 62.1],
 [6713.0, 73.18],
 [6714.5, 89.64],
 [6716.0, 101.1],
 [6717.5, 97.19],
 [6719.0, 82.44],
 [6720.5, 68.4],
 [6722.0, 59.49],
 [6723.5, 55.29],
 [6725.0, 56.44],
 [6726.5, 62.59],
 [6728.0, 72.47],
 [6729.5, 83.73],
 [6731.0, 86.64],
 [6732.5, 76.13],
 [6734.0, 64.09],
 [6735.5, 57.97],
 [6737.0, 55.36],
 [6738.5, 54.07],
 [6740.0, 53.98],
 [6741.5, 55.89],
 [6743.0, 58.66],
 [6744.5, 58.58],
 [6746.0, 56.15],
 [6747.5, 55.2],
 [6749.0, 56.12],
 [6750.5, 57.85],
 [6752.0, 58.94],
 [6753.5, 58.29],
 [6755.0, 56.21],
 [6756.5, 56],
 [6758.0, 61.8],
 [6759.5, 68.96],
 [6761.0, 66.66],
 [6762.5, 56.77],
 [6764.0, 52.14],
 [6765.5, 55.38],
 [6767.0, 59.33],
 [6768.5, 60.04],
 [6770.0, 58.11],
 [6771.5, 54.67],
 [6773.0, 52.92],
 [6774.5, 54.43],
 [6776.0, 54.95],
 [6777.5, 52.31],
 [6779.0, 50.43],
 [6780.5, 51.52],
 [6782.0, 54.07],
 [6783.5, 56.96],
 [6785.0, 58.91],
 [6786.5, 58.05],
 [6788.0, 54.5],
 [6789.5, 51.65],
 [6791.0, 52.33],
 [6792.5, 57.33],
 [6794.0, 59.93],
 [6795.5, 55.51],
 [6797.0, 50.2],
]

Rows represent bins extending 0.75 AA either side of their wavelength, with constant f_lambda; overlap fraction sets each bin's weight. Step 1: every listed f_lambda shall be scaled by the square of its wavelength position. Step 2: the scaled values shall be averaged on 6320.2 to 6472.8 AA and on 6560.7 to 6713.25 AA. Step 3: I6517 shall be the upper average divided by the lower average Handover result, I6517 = 1.48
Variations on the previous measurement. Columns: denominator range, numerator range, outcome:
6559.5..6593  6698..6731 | 0.50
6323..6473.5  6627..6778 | 1.21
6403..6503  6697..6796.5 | 1.23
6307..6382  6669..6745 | 1.30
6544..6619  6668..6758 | 0.63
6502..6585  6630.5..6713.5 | 0.63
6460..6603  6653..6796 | 0.80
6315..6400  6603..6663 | 1.13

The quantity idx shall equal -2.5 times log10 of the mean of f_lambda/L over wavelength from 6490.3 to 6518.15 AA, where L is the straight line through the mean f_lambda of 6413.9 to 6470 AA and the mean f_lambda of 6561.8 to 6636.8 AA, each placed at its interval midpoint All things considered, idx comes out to 0.24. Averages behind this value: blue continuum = 53.9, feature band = 53.9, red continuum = 87.6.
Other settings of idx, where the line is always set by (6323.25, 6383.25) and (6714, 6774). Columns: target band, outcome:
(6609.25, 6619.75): 0.10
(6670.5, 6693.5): 0.14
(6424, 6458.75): 0.03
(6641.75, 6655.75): 0.15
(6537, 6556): -0.24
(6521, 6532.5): 0.02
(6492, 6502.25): 0.13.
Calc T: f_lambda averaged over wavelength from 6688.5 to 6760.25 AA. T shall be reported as 62.3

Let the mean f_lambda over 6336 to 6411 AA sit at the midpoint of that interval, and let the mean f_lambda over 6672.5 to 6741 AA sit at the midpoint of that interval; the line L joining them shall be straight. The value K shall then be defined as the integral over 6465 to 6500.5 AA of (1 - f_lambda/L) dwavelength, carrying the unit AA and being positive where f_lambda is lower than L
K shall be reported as 1.1 AA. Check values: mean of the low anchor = 53.9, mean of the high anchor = 61.8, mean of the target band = 54.7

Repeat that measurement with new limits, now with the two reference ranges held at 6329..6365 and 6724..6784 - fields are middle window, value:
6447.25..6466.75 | 1.0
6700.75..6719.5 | -3.5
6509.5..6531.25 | -0.8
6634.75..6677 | 0.9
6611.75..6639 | 0.7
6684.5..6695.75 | 0.6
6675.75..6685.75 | 0.5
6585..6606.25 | -5.0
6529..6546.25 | -1.4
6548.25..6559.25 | -5.0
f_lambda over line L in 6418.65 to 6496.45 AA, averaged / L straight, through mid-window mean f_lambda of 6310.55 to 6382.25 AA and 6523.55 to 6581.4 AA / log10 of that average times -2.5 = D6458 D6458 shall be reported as 0.38 mag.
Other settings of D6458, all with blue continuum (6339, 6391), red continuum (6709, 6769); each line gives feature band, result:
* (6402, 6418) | 0.05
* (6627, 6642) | 0.13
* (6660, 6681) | 0.06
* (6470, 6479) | 0.06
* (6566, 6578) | -0.18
